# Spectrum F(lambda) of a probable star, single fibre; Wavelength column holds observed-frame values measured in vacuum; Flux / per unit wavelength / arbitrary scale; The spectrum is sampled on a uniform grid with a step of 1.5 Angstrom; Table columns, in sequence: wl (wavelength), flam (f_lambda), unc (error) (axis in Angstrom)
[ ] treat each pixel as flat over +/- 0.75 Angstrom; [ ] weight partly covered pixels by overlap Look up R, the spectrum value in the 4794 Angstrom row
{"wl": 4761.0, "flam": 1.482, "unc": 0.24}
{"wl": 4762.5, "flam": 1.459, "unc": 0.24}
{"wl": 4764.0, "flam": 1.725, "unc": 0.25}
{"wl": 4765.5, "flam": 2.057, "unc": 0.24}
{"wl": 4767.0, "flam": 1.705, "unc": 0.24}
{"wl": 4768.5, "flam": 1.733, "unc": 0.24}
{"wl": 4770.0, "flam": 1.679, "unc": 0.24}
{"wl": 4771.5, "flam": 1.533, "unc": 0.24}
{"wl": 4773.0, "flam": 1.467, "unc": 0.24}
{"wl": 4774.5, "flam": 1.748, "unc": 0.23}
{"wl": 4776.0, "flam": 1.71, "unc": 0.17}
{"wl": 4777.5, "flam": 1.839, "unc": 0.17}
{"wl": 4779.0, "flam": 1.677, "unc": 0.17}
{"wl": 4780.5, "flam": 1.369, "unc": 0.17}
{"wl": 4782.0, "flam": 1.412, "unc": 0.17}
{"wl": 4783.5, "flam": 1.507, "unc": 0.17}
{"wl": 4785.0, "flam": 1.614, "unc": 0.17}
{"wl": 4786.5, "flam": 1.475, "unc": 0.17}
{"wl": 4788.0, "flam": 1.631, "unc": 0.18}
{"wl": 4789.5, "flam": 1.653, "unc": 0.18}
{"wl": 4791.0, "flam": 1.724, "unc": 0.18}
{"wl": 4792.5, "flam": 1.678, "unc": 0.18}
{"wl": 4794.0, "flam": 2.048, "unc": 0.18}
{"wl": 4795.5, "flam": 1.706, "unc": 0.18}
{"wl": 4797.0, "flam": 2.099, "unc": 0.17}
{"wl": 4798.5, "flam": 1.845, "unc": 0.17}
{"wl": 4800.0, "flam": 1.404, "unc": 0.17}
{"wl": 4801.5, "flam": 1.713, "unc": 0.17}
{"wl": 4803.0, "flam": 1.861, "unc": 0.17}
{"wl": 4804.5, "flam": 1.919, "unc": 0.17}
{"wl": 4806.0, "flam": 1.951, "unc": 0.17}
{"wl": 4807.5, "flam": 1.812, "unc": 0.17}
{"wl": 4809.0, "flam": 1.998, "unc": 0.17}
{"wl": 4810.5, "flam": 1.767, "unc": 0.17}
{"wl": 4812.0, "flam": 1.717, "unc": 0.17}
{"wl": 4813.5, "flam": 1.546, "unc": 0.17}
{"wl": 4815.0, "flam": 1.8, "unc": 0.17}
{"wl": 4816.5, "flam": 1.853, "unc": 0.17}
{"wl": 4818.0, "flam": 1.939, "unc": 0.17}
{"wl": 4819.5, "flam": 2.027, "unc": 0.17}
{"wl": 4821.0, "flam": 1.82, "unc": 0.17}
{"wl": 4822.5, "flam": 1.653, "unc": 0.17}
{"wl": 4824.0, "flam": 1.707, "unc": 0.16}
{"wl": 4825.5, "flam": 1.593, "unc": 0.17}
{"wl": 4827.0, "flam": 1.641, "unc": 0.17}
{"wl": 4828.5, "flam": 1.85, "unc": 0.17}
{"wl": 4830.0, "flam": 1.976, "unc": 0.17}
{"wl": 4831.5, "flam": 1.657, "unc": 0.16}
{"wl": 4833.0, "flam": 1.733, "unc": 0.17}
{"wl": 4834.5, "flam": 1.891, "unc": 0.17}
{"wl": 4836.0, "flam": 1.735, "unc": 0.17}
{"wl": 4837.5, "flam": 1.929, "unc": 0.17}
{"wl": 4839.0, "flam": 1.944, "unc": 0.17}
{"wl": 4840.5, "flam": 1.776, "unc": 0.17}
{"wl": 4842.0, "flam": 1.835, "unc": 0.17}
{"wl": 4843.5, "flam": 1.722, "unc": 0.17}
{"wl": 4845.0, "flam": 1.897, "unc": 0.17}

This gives 2.048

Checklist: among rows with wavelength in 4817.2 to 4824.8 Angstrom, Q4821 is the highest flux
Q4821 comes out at 2.027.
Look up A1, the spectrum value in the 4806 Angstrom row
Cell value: 1.951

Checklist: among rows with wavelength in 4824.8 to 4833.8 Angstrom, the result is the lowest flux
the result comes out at 1.593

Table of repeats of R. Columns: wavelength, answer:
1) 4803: 1.861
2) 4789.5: 1.653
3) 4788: 1.631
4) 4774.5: 1.748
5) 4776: 1.71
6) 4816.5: 1.853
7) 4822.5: 1.653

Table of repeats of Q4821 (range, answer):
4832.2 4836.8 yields 1.891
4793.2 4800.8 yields 2.099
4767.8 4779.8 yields 1.839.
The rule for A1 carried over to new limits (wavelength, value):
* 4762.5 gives 1.459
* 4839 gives 1.944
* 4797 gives 2.099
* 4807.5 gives 1.812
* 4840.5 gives 1.776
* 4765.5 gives 2.057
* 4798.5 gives 1.845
